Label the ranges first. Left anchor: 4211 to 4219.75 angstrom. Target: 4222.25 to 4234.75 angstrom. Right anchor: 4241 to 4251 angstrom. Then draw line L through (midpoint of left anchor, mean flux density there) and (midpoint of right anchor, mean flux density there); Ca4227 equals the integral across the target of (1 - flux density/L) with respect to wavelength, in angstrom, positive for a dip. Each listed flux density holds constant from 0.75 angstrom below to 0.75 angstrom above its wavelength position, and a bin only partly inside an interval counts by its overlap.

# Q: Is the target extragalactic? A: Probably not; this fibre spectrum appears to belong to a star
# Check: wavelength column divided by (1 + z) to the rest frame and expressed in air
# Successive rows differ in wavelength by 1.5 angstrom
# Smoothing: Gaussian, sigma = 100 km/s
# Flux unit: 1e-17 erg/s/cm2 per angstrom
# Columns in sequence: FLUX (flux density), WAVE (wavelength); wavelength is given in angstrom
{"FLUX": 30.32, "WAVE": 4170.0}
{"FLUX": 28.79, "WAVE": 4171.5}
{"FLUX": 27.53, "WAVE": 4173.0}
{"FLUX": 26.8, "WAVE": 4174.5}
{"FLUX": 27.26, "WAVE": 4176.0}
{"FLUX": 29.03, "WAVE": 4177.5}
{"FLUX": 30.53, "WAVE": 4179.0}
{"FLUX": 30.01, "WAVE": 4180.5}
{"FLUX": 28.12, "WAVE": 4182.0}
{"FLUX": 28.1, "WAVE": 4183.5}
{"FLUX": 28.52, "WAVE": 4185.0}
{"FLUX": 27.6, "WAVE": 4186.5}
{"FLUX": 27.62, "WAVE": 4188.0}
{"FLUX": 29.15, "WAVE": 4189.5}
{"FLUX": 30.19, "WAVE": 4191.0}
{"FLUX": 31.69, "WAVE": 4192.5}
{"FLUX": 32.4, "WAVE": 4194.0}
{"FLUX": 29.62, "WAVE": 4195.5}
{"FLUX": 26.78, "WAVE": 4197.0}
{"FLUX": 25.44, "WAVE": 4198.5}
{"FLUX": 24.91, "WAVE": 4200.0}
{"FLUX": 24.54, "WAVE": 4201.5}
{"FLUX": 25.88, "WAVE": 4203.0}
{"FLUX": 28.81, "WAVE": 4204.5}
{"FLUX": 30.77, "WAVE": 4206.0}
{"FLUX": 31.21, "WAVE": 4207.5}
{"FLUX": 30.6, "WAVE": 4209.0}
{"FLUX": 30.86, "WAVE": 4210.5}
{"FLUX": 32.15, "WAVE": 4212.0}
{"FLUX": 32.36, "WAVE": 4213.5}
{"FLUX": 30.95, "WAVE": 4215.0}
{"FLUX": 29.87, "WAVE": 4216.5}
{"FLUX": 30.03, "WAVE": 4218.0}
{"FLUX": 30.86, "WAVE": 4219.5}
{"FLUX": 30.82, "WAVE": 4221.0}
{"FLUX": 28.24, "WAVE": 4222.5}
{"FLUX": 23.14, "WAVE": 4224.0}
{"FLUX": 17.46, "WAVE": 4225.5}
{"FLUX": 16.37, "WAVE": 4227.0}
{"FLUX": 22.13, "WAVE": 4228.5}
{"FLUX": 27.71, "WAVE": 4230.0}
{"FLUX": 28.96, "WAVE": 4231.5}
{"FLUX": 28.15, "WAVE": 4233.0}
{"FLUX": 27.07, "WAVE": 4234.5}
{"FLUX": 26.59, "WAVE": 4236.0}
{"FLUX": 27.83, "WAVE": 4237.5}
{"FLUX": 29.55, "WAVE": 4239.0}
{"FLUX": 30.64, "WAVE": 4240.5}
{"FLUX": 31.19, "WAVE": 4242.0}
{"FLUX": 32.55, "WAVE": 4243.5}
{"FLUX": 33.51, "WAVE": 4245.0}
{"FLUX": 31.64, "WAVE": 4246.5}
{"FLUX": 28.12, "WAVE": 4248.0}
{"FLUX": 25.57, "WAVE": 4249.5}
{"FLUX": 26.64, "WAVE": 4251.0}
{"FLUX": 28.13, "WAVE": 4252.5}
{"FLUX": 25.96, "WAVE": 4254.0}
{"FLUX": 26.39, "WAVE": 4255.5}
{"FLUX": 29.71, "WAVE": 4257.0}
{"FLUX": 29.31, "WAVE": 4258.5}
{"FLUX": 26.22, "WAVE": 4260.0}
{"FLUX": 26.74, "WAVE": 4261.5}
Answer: 2.7 angstrom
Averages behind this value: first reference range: 31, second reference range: 30.2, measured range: 24.1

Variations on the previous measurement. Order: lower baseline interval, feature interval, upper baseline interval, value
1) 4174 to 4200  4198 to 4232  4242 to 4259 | 1.4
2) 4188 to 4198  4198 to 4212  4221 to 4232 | -0.4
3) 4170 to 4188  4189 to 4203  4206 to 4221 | 0.7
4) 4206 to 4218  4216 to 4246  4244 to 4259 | 2.2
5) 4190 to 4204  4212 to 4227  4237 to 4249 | 0.7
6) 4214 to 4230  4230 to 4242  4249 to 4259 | -0.8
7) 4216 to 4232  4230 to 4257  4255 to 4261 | -1.7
